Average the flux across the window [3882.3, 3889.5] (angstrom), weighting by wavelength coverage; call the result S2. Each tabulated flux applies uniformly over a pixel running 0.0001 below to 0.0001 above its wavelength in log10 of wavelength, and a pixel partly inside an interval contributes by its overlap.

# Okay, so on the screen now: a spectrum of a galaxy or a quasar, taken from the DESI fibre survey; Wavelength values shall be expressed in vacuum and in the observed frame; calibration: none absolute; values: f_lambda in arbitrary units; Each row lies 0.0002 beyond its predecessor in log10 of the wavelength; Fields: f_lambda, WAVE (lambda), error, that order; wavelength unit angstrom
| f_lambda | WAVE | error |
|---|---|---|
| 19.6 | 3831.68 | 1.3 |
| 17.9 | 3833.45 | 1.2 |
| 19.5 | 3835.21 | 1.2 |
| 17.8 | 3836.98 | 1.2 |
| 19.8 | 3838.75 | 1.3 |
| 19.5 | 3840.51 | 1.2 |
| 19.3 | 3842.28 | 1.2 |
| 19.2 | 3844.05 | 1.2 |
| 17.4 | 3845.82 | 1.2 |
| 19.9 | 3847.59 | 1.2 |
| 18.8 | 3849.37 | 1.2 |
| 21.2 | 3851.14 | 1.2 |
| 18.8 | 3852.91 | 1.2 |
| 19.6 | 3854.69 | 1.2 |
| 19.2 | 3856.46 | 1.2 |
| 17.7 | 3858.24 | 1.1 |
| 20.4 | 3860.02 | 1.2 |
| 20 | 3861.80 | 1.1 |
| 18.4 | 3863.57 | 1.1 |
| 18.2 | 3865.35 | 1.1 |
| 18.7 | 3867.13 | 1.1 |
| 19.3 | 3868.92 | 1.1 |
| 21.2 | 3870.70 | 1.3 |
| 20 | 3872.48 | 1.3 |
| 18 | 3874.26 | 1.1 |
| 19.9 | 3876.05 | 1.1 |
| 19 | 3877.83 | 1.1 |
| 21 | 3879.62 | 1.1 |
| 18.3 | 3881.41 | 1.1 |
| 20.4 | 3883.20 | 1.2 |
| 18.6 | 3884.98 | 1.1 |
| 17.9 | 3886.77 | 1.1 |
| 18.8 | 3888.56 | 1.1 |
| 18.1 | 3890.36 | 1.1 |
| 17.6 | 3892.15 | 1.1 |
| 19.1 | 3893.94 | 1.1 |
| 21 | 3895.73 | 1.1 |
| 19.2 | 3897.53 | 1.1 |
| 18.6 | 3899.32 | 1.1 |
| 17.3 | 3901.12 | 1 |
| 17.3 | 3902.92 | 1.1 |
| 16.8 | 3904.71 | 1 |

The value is 18.9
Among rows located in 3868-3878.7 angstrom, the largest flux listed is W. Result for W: 21.2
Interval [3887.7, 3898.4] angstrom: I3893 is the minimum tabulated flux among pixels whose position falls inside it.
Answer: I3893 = 17.6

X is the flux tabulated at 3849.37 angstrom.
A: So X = 18.8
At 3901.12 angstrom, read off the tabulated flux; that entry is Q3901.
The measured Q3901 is 17.3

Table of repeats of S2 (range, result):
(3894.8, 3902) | 19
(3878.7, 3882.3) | 19.6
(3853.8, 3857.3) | 19.4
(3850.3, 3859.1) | 19.3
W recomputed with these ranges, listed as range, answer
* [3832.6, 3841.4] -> 19.8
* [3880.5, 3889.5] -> 20.4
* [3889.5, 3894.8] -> 19.1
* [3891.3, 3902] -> 21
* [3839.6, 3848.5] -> 19.9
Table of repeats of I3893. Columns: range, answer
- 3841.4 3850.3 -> 17.4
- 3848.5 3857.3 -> 18.8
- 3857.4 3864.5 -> 17.7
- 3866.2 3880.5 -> 18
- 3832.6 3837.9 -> 17.8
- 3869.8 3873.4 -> 20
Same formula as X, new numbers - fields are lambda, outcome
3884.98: 18.6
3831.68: 19.6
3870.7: 21.2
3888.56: 18.8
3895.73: 21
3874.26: 18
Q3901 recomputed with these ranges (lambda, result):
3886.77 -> 17.9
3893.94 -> 19.1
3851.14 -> 21.2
